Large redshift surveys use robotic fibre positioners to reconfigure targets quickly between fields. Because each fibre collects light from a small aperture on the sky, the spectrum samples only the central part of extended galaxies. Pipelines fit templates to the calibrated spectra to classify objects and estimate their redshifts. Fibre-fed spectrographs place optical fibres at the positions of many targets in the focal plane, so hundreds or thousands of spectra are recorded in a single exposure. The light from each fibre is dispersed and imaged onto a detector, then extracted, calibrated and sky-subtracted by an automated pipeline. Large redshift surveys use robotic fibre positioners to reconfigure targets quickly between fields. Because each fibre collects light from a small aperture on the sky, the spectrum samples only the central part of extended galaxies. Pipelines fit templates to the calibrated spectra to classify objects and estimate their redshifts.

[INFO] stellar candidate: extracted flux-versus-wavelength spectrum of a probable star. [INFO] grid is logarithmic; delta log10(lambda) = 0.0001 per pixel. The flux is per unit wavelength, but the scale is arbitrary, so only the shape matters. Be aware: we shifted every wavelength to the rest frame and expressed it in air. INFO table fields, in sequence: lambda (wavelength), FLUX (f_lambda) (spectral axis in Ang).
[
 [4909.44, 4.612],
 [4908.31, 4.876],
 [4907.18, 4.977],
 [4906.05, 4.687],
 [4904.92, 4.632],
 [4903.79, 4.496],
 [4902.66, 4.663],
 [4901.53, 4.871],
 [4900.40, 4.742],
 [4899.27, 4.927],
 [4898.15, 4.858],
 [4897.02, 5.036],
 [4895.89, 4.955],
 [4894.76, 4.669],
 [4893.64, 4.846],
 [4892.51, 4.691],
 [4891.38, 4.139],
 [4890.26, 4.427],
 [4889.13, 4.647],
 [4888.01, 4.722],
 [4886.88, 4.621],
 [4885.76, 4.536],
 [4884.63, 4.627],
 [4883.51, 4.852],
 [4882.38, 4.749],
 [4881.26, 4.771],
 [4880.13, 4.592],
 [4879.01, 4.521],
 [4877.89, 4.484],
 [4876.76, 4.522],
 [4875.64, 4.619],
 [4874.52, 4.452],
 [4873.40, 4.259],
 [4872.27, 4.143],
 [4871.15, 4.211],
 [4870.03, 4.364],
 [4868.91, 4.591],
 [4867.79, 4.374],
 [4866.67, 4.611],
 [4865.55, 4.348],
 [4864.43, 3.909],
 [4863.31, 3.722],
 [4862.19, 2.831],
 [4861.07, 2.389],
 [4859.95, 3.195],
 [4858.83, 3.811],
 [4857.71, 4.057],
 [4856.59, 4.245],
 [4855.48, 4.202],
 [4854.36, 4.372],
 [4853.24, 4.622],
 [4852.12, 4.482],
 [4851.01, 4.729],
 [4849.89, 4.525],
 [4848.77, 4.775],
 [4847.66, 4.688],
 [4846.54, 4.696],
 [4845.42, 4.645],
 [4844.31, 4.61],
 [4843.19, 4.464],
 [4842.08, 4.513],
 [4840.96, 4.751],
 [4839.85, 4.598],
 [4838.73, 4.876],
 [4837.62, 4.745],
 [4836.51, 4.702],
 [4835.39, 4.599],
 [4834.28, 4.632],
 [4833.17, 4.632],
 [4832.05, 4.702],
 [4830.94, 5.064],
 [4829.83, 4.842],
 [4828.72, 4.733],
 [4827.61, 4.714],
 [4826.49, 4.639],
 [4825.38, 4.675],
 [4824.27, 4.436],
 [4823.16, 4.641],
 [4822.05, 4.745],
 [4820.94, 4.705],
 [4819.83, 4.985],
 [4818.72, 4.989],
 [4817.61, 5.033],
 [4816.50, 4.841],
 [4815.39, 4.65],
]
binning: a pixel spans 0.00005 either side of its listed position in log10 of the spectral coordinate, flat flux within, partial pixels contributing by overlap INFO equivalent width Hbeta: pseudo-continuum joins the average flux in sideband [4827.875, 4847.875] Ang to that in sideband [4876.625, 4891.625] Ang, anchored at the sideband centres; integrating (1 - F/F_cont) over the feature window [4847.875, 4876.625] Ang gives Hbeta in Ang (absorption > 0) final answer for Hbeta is 3.0 Ang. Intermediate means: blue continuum 4.69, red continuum 4.6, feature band 4.17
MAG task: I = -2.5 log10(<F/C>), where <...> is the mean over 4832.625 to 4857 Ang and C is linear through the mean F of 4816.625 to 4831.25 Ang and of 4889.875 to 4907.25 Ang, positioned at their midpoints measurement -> 0.04 mag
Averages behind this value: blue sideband 4.78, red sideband 4.72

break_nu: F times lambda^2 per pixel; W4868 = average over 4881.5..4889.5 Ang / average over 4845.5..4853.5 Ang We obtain 1.0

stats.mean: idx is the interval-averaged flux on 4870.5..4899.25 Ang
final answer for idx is 4.6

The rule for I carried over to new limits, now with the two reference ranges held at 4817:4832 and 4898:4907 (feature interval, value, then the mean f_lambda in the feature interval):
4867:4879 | 0.08 mag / 4.41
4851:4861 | 0.17 mag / 4.07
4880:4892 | 0.03 mag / 4.61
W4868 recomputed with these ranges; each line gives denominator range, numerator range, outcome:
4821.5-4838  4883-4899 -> 1.02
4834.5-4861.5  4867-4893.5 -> 1.04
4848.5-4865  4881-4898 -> 1.20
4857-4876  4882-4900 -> 1.19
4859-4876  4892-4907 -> 1.21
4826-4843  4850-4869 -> 0.86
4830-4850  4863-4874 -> 0.92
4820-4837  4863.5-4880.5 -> 0.95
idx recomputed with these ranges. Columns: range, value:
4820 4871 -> 4.43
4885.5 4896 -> 4.62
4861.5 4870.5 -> 4.07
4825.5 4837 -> 4.72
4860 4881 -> 4.15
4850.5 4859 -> 4.34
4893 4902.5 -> 4.85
